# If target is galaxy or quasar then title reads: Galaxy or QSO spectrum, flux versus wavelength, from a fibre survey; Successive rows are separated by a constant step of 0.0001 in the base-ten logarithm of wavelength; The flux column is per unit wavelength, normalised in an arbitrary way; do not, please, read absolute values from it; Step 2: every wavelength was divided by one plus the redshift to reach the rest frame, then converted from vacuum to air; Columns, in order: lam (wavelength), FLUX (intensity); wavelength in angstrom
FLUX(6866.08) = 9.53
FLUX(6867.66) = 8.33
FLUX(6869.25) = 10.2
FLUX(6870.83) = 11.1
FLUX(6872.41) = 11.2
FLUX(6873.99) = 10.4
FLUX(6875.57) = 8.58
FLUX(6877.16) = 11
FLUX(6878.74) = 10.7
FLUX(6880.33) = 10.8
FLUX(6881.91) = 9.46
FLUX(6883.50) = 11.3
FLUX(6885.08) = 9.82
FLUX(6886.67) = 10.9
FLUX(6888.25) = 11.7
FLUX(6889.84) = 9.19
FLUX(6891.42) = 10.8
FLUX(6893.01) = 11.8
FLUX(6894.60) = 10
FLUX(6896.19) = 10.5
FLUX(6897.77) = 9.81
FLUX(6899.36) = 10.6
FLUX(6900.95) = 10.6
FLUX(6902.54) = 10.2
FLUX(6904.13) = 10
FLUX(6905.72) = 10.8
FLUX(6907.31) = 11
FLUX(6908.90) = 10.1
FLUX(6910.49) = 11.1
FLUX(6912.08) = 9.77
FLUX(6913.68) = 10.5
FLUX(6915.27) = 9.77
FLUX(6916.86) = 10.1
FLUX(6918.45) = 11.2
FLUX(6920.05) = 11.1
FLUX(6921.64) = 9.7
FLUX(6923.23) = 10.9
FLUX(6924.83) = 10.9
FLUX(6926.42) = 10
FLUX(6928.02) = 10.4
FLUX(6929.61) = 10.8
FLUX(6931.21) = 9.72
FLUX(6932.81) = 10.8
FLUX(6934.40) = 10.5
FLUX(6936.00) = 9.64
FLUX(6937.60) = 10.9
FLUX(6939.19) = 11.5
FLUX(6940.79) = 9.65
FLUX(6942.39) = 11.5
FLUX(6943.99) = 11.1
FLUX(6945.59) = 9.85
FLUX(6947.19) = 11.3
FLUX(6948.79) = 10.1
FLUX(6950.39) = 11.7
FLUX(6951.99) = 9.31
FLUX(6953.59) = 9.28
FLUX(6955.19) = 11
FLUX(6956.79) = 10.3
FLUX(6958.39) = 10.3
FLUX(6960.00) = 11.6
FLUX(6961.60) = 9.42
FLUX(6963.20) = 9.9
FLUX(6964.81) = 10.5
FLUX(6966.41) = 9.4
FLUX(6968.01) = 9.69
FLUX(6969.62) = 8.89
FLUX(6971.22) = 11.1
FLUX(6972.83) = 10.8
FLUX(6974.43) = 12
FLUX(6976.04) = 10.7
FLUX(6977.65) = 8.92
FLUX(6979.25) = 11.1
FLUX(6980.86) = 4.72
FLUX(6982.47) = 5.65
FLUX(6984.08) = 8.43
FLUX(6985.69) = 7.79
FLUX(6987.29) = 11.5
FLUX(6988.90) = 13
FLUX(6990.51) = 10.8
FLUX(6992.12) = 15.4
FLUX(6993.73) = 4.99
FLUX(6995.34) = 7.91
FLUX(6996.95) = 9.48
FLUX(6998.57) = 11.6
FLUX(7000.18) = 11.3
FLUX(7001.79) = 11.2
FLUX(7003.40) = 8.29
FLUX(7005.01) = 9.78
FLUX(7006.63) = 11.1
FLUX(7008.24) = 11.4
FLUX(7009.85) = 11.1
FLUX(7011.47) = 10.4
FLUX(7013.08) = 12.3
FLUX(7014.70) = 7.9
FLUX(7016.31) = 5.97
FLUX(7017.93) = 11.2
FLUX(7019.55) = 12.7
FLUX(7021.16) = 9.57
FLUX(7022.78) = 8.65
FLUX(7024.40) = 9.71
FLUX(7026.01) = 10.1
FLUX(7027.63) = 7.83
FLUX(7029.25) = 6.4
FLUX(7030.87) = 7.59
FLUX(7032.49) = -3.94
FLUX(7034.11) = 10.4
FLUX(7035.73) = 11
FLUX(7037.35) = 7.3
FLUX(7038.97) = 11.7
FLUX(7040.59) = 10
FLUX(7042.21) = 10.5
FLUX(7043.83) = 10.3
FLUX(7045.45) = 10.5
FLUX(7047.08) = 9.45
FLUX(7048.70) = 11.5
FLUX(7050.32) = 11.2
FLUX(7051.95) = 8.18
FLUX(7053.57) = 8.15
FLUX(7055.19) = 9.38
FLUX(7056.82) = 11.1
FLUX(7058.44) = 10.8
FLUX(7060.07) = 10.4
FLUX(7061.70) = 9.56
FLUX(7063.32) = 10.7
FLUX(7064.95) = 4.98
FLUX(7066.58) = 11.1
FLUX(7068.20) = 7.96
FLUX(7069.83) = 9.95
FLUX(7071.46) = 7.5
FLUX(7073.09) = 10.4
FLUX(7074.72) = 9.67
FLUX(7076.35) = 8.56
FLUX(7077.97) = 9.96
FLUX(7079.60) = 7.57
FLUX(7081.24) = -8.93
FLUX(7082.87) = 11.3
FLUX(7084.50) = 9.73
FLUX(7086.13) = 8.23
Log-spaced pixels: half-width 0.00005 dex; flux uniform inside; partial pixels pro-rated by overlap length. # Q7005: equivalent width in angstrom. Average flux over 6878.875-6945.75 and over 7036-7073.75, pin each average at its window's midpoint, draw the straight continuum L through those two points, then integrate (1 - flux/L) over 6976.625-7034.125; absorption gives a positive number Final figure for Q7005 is 4.4 angstrom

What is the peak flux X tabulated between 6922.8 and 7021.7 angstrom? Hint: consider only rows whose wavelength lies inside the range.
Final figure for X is 15.4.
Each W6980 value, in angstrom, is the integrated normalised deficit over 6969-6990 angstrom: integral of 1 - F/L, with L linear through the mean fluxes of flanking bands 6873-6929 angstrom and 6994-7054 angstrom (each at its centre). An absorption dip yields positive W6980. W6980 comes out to 0.4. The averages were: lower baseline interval 10.4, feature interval 9.61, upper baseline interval 9.42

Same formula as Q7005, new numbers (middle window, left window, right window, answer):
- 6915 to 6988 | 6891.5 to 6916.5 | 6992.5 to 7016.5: 0.33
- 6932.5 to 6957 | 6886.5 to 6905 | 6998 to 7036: -1.28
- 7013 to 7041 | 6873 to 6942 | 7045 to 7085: 1.91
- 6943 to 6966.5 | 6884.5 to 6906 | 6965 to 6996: -1.13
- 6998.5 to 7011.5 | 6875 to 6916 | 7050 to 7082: -2.18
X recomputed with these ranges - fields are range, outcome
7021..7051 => 11.7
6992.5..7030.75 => 12.7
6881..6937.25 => 11.8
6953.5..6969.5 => 11.6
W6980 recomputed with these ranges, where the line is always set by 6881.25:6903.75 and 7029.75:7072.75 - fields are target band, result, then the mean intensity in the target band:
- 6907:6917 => -0.01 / 10.3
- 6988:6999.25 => -0.98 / 10.4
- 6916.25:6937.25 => -0.56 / 10.5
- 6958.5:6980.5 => -0.85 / 10.2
